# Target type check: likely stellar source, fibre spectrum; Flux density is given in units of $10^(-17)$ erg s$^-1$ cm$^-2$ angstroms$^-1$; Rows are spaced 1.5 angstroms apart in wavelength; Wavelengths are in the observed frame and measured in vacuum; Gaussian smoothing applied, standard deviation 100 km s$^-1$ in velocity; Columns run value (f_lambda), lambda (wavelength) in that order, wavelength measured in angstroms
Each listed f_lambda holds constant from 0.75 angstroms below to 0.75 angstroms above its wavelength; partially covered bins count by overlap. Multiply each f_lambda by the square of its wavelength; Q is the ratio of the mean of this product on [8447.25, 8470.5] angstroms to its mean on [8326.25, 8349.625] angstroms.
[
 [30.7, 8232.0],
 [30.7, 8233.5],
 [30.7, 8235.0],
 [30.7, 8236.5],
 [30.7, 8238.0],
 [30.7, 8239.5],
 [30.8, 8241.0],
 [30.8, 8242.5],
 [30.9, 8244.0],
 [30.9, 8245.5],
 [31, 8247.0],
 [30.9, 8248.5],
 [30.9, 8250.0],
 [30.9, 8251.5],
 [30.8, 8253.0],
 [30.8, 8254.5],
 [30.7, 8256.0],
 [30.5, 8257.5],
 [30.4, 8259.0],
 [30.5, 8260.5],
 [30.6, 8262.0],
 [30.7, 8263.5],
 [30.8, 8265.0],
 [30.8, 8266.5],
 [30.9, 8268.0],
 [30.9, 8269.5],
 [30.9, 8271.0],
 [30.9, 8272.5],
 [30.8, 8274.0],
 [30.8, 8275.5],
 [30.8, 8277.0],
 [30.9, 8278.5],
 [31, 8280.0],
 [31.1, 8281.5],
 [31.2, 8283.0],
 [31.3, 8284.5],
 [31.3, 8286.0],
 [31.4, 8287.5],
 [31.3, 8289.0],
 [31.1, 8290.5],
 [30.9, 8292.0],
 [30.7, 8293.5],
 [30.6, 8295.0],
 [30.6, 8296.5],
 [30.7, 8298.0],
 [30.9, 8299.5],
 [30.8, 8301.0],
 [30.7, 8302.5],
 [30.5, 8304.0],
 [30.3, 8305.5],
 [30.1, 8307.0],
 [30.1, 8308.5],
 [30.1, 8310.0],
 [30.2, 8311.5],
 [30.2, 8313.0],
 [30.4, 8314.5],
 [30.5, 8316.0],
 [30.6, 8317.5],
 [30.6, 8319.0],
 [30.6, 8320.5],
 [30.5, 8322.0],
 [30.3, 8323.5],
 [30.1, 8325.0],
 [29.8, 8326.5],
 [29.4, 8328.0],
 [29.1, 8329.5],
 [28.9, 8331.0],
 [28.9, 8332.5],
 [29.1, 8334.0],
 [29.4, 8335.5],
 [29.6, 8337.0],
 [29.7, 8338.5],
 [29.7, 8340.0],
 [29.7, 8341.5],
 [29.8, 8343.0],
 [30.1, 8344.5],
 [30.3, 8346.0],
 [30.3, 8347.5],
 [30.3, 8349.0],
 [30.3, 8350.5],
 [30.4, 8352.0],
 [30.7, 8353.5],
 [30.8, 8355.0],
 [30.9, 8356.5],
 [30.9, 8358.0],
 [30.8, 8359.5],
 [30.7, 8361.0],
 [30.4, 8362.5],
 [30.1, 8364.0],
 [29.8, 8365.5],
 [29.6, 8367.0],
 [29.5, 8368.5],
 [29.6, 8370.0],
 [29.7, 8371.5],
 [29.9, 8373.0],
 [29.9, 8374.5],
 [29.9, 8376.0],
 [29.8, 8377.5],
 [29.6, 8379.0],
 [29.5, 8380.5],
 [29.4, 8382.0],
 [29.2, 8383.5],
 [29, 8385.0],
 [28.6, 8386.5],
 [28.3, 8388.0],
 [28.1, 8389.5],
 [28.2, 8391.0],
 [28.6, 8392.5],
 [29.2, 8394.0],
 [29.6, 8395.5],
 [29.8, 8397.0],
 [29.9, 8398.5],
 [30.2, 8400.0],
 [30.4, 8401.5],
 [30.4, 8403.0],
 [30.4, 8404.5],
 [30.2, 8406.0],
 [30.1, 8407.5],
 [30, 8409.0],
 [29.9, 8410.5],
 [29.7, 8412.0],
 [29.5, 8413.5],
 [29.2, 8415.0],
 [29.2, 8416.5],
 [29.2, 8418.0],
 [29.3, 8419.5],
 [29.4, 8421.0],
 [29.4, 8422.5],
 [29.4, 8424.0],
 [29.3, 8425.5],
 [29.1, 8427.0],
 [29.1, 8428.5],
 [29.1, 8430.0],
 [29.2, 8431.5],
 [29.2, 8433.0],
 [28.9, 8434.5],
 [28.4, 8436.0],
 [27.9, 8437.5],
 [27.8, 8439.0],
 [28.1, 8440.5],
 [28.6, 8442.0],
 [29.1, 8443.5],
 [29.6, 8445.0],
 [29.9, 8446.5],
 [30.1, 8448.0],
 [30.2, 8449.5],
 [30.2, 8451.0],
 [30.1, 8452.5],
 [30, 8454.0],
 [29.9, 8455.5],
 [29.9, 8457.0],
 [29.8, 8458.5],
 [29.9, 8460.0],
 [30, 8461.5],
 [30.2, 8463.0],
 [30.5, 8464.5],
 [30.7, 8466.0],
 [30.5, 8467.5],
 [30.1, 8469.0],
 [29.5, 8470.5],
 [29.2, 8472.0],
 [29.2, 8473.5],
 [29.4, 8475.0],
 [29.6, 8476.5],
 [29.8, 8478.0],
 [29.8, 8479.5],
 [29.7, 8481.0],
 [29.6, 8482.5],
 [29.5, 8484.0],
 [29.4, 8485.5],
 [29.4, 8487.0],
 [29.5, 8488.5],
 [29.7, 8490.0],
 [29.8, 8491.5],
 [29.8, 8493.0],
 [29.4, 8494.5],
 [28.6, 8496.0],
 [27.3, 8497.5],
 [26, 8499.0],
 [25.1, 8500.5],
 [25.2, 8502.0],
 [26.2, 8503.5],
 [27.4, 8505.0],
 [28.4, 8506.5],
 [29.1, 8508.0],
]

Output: 1.0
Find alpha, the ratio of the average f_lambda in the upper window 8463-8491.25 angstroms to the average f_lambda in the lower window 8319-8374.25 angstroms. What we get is 0.99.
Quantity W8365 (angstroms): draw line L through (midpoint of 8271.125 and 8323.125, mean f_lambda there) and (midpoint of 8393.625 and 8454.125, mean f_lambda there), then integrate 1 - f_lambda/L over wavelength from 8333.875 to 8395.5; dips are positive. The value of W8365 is 0.6 angstroms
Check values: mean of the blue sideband 30.7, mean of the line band 29.7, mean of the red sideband 29.5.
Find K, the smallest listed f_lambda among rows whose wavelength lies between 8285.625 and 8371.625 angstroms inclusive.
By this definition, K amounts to 28.9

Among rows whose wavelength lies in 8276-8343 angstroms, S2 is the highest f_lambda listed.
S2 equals 31.4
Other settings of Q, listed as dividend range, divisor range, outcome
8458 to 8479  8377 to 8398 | 1.05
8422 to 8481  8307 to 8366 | 1.01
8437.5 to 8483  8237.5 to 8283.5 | 1.01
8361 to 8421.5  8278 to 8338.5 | 0.99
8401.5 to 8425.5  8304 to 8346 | 1.01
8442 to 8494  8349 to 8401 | 1.02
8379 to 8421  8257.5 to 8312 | 0.98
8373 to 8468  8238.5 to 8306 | 0.99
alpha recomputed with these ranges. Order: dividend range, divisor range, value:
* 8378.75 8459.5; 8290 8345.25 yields 0.97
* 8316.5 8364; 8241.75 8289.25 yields 0.97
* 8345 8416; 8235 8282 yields 0.97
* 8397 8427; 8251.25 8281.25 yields 0.97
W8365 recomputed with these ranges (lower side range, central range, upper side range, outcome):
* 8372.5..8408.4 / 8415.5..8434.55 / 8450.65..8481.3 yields 0.3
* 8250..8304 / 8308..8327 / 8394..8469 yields 0.1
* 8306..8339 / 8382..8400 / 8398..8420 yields 0.5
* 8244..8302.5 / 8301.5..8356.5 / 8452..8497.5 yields 0.9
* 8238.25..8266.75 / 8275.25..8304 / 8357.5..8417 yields -0.5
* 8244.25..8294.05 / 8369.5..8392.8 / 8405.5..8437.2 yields 0.4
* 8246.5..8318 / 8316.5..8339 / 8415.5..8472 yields 0.4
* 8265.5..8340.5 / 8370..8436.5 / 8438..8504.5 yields 0.6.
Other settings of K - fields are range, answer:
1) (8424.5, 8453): 27.8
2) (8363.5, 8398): 28.1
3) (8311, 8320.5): 30.2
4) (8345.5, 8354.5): 30.3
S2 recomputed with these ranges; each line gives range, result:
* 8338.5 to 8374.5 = 30.9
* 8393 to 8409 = 30.4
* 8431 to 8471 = 30.7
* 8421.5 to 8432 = 29.4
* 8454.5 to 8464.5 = 30.5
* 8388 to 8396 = 29.6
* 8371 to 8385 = 29.9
